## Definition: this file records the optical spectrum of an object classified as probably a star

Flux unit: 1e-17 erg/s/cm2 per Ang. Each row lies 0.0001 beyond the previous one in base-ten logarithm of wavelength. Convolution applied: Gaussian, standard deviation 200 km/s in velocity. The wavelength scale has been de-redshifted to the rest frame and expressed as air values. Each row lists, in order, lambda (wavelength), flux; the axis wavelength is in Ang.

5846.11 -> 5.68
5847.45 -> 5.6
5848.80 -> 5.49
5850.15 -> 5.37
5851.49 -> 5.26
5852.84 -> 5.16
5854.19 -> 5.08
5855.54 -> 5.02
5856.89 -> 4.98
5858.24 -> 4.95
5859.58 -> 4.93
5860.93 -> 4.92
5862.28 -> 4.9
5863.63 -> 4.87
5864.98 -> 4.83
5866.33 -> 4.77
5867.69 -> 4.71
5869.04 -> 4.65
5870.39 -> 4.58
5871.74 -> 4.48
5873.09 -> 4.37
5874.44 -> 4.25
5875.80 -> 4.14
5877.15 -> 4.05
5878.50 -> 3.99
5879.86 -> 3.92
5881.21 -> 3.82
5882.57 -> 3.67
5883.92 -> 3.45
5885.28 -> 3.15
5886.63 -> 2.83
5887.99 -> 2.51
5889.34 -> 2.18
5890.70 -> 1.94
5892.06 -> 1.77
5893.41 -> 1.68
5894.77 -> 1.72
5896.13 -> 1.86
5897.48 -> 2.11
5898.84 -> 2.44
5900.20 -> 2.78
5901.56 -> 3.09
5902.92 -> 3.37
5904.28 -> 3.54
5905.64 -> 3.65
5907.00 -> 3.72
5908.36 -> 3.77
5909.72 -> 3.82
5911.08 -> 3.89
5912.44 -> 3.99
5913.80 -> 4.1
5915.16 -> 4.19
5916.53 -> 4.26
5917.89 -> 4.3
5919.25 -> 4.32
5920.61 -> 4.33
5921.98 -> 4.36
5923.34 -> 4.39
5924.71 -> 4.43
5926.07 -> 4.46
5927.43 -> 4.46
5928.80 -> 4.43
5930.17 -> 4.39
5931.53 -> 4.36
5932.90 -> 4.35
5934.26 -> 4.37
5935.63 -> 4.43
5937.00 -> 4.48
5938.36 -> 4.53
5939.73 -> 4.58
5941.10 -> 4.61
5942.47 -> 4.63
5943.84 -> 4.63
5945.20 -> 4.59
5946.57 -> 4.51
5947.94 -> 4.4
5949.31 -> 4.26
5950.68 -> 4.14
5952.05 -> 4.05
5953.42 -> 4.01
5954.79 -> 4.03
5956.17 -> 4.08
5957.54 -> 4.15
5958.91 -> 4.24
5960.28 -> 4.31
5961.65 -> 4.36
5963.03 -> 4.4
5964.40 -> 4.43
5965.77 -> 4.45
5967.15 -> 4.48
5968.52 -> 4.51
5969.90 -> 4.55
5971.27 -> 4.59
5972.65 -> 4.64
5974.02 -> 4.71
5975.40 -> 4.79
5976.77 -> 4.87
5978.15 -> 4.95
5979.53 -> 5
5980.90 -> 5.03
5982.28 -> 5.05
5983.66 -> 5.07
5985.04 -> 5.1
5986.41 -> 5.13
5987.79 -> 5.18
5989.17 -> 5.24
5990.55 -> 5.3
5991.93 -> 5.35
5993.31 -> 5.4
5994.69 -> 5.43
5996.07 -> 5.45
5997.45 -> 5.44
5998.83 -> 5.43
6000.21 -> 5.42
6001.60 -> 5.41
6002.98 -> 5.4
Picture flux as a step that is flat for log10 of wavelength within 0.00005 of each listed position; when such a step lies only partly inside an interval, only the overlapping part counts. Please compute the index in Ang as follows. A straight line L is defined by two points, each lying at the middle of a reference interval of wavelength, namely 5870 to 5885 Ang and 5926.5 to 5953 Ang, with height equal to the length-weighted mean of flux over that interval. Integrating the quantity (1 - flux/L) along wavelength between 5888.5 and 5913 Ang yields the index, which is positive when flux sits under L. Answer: 7.9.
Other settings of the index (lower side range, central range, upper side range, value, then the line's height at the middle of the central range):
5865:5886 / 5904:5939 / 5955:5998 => 1.9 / 4.45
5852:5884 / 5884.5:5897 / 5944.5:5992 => 6.5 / 4.56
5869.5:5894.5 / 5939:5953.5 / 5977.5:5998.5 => 0.2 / 4.48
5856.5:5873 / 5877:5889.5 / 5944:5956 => 3.5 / 4.67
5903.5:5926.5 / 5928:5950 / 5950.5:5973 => -1.4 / 4.2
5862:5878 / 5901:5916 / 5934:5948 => 2.6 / 4.53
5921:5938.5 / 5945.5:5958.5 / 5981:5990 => 1.4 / 4.7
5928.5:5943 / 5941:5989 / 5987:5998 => 3.4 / 4.92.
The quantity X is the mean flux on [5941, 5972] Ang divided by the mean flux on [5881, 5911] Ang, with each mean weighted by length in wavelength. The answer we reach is 1.52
